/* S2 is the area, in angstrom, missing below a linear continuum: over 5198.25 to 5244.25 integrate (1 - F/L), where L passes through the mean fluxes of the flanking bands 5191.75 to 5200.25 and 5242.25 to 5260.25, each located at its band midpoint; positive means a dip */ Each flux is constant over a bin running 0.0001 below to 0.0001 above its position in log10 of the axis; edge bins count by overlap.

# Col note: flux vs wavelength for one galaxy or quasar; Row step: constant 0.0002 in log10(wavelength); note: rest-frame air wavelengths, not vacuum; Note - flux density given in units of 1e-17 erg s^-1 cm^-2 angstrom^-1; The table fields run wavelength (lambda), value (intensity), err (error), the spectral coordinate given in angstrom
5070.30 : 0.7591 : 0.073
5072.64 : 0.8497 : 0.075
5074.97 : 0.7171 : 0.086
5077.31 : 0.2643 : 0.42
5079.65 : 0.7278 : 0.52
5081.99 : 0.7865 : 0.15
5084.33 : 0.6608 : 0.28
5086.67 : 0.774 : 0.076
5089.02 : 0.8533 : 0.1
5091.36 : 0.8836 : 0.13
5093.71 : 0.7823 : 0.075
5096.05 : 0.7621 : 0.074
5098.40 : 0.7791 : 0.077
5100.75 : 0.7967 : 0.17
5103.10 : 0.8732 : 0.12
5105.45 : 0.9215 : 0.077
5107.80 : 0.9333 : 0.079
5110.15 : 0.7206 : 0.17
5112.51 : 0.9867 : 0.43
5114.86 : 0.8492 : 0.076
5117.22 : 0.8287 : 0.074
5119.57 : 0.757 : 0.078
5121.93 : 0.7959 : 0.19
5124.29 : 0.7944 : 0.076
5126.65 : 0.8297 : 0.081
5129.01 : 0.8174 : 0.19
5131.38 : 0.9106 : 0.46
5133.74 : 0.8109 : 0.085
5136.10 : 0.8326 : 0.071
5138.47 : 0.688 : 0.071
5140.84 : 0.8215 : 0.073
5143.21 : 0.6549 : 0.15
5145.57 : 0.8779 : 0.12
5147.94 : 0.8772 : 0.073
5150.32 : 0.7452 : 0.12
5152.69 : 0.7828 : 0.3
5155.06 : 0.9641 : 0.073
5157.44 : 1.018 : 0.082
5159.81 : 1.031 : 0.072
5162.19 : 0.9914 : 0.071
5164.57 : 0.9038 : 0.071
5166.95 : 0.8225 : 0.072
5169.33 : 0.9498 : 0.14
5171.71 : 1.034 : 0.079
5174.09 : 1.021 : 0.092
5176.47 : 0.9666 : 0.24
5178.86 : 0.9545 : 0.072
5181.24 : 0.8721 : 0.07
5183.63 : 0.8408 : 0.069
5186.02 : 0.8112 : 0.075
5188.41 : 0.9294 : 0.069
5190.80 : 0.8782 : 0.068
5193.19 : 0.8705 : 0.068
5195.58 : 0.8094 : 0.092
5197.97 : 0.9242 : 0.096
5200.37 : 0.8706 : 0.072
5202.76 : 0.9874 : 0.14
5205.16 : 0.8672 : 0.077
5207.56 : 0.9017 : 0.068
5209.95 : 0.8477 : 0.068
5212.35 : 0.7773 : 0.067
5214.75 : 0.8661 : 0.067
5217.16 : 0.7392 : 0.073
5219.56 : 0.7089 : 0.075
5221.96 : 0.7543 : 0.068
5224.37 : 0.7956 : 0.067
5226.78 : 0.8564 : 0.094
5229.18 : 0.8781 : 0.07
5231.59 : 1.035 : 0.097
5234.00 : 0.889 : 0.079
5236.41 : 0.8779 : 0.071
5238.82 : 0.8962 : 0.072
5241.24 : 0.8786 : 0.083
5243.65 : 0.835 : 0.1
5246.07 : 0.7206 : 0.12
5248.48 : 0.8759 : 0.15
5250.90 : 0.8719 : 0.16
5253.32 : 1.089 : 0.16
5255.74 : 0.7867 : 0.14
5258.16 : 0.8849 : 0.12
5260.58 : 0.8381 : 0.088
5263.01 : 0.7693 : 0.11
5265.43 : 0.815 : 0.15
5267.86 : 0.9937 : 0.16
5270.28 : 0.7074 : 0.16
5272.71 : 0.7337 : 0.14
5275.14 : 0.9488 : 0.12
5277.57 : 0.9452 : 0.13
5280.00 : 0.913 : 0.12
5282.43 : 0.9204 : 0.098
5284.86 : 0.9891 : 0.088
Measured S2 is 0.51 angstrom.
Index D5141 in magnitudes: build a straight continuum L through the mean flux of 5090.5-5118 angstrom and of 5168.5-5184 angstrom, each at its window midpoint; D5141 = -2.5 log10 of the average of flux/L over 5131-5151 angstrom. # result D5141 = 0.13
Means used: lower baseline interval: 0.843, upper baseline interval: 0.954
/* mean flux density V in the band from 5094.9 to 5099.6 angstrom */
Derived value 0.77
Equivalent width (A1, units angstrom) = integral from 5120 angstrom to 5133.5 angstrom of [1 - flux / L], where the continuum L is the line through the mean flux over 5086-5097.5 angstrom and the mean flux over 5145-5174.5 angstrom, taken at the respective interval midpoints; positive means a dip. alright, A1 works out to 0.7 angstrom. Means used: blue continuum 0.812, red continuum 0.923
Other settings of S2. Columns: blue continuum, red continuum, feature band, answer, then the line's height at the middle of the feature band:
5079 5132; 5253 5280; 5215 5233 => 0.5 angstrom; 0.849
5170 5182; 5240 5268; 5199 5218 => 1.3 angstrom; 0.925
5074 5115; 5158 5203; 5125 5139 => 0.3 angstrom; 0.841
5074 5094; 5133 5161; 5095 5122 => -2.5 angstrom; 0.764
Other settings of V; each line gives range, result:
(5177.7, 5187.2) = 0.869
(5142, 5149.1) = 0.804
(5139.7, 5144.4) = 0.739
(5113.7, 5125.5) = 0.805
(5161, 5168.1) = 0.906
